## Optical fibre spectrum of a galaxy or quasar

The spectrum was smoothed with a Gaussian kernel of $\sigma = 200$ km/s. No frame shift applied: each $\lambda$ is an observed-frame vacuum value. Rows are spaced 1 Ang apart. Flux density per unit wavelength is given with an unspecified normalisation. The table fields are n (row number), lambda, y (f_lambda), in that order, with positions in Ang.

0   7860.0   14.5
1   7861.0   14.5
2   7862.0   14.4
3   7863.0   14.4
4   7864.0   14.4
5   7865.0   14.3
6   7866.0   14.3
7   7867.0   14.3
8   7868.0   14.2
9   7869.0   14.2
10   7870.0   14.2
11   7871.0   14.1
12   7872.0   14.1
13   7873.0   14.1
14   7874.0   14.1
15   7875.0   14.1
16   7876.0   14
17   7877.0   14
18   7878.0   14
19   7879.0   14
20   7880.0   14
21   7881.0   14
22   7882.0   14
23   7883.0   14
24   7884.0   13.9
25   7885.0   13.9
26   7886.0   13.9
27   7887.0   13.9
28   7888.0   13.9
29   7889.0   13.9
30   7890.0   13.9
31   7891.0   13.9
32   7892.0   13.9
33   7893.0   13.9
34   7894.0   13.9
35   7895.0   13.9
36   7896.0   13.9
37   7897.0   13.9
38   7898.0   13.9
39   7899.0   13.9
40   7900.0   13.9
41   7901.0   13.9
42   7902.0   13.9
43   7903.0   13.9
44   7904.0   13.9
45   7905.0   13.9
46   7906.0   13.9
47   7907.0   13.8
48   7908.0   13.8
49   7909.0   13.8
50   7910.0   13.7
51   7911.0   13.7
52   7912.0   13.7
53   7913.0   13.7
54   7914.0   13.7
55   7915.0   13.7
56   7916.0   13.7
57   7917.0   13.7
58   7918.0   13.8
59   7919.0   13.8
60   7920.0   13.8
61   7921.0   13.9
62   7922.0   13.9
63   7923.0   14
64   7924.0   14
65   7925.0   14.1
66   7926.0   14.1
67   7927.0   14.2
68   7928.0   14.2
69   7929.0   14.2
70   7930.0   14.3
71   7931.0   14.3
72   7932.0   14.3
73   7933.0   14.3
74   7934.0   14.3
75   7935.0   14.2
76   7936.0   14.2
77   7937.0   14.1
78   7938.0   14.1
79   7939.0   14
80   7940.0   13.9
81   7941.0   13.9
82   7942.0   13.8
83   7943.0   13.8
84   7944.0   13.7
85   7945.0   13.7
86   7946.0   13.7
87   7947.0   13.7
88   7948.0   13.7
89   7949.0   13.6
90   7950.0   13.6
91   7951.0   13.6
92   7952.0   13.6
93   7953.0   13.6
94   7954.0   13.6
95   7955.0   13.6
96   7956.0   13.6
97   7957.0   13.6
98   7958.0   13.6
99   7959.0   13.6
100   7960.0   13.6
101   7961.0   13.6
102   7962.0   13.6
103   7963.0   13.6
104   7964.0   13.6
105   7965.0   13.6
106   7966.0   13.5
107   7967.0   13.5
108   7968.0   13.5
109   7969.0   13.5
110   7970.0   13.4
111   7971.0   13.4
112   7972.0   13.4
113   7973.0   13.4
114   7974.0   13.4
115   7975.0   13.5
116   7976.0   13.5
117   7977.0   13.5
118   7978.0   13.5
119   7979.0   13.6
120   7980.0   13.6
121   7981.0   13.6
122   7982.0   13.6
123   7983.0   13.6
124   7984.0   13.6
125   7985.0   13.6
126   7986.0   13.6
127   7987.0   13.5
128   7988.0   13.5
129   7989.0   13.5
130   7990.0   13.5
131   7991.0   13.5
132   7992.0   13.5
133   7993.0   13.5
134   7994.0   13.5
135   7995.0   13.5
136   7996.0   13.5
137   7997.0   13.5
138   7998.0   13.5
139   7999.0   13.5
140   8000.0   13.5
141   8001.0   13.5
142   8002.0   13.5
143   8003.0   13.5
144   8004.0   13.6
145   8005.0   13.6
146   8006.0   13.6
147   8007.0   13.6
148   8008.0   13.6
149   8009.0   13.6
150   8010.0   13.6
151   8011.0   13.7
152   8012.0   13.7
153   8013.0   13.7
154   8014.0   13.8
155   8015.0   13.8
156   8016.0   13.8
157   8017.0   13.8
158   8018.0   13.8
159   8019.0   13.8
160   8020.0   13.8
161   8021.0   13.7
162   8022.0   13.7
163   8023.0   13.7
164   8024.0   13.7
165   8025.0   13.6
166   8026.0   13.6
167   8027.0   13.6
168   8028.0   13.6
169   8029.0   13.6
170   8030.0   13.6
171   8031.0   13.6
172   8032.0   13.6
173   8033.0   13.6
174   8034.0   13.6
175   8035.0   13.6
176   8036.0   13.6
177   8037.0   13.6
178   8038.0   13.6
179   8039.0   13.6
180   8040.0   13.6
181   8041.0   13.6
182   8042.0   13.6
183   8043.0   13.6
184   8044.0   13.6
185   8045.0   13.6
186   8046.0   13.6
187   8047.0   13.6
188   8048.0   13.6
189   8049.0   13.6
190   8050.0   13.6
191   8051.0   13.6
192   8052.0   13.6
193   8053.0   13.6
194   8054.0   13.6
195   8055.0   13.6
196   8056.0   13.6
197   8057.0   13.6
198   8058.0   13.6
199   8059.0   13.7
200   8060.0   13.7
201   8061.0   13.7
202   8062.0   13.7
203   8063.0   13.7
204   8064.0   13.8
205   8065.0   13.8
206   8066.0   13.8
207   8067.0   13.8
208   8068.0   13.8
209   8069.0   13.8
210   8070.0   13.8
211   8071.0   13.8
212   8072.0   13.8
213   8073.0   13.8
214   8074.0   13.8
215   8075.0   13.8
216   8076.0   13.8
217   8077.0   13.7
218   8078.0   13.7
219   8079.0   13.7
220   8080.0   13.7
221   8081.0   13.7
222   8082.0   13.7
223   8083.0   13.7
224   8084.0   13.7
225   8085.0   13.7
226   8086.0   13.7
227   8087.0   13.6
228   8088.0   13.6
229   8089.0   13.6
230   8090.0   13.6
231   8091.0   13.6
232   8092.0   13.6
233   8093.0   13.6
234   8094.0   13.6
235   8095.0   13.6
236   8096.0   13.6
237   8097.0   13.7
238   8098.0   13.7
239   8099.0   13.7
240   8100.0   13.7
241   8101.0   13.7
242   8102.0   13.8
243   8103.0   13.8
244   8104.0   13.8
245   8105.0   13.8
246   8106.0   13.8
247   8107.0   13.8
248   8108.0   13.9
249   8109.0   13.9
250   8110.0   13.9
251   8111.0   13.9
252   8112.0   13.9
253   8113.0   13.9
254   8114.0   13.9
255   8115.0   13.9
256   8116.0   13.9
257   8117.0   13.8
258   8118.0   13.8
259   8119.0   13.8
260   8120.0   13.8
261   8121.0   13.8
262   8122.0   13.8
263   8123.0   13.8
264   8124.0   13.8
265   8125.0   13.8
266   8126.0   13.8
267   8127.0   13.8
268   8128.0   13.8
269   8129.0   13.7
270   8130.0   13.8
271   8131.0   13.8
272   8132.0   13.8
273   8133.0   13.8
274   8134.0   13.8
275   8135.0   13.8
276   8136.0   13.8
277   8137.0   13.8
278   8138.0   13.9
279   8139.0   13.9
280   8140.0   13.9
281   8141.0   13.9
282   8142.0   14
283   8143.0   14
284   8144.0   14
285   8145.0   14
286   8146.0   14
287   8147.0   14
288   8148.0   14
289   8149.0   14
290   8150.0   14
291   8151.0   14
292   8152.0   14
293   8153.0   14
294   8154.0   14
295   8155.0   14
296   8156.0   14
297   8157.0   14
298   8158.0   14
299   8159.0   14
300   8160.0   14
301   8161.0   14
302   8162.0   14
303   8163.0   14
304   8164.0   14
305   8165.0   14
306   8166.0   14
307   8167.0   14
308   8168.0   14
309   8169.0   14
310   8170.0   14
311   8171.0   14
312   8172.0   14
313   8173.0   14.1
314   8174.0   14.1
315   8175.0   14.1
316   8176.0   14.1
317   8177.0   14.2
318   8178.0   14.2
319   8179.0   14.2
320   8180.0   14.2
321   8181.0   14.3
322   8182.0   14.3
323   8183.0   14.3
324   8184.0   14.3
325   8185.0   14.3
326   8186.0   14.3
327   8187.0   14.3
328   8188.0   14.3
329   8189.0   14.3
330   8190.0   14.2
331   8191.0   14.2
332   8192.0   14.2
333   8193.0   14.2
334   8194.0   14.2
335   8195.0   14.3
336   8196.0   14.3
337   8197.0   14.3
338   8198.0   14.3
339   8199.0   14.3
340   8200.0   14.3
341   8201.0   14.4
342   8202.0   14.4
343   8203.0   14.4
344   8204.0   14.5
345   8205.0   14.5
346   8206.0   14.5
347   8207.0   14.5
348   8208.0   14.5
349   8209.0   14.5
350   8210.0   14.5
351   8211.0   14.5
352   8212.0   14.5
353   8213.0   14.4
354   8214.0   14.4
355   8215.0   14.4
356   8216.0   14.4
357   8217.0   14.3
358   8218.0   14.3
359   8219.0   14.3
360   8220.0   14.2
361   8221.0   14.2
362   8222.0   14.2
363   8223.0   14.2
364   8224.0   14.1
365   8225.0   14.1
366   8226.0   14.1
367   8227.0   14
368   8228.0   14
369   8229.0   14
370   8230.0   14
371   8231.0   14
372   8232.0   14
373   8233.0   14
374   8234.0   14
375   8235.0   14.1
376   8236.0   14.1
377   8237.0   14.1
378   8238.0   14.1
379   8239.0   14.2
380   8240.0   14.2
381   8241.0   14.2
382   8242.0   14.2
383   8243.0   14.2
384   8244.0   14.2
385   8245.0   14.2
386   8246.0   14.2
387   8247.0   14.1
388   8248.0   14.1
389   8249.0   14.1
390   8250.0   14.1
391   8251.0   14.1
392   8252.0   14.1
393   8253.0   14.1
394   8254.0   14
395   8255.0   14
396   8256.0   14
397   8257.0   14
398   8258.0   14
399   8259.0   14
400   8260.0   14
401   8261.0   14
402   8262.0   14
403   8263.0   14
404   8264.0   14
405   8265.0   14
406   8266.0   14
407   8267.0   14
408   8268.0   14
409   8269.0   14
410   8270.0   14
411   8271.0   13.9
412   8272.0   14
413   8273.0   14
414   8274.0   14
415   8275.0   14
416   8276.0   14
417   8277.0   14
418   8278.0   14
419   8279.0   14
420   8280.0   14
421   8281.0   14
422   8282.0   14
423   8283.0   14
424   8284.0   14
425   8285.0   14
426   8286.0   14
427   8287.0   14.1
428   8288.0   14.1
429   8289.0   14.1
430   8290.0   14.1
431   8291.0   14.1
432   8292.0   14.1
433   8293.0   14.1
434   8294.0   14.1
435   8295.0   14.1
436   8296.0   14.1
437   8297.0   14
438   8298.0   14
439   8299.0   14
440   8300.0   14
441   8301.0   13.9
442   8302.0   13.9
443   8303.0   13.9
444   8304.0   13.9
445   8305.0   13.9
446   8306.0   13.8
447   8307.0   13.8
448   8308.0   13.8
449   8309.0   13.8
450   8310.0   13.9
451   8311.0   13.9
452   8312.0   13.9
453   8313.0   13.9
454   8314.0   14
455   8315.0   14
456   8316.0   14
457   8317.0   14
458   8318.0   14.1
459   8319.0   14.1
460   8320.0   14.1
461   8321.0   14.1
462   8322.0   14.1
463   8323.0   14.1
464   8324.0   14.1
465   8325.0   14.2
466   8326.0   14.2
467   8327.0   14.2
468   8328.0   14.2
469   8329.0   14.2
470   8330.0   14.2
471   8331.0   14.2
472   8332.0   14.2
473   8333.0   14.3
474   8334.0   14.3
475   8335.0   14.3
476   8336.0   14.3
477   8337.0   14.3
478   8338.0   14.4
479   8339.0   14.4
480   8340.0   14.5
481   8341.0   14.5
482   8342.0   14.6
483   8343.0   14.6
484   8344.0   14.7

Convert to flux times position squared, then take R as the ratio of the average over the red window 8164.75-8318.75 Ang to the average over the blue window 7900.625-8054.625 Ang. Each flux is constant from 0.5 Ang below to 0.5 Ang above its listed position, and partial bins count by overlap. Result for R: 1.1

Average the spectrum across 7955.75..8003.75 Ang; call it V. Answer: 13.5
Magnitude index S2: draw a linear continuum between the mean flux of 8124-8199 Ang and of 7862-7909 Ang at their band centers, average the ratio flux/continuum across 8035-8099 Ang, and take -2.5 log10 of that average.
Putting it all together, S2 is 0.03 mag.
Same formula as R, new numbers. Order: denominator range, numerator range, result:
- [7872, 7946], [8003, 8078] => 1.01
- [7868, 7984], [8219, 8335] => 1.11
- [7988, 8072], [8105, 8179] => 1.05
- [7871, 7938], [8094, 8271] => 1.08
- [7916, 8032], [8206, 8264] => 1.10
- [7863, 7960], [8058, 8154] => 1.04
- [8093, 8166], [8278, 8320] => 1.05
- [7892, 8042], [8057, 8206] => 1.06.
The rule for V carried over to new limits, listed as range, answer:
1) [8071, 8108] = 13.7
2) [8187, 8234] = 14.3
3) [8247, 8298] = 14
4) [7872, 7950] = 13.9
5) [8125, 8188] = 14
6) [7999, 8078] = 13.7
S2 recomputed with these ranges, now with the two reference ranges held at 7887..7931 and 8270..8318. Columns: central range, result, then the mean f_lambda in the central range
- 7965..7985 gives 0.03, 13.5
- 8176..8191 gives -0.02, 14.3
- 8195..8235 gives -0.02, 14.3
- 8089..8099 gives 0.02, 13.6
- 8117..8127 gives 0.01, 13.8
